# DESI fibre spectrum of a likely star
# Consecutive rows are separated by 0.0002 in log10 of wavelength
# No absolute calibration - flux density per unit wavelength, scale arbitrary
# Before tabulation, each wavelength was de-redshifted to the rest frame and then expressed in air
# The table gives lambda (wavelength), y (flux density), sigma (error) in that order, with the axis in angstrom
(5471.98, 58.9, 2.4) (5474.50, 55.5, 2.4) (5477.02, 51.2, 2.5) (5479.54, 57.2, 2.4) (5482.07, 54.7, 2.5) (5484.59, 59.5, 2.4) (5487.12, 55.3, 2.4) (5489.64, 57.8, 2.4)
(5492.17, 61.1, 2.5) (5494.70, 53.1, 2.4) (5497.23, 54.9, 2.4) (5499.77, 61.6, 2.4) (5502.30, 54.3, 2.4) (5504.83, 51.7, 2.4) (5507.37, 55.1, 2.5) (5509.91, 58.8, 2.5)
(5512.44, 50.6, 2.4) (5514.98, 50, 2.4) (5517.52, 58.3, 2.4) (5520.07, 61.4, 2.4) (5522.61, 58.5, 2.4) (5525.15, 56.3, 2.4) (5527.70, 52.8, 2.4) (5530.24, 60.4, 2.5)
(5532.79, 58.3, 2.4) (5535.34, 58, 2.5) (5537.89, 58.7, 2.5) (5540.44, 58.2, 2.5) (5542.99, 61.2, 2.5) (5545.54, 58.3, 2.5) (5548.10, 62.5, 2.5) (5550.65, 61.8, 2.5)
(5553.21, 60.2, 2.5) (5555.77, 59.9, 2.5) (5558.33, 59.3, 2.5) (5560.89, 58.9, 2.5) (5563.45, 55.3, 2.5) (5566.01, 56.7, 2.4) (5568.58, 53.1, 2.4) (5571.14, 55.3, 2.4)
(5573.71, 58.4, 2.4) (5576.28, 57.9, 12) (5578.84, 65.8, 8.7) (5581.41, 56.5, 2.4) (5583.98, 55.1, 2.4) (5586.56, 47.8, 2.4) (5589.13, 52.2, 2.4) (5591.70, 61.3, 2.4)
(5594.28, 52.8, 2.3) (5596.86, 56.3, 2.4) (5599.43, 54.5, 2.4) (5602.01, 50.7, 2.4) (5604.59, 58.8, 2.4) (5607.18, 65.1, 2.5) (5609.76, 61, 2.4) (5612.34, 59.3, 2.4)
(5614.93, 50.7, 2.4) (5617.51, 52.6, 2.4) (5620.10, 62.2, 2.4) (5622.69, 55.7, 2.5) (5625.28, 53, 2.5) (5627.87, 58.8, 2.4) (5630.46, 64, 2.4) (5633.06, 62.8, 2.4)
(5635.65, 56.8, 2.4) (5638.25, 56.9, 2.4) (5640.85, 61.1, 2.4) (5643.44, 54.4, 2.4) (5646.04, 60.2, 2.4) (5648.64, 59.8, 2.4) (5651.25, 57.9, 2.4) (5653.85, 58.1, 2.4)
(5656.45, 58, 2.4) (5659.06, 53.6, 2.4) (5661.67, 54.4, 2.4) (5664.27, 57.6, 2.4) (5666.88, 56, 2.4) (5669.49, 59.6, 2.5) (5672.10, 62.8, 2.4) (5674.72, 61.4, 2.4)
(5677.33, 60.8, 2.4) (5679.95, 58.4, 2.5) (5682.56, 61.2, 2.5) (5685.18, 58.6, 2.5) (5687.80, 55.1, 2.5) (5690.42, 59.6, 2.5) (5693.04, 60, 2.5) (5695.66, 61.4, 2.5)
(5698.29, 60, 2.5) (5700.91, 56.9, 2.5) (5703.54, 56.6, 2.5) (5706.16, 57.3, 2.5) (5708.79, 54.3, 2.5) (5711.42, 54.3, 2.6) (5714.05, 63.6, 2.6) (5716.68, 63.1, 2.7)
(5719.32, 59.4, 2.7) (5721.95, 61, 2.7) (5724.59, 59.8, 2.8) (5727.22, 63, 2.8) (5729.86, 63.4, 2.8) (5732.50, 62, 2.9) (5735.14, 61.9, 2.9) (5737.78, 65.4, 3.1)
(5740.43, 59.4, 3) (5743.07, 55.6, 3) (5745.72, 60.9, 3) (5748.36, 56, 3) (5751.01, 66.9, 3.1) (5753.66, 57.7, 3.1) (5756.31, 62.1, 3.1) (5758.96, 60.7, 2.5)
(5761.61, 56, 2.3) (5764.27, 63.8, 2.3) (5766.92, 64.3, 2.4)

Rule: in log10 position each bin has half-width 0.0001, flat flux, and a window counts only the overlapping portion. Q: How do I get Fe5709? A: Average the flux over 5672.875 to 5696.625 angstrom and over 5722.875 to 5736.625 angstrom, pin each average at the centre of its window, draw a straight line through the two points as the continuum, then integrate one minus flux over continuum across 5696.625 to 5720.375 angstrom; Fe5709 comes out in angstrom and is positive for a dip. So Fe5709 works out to 0.97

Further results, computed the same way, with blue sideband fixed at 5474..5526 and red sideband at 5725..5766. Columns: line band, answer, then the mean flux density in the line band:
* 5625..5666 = 0.6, 58.1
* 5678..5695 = 0.2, 59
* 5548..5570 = -0.4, 58.4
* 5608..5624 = 0.3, 57.2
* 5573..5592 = 0.4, 56.6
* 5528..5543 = -0.5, 58.6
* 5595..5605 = 0.6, 54.6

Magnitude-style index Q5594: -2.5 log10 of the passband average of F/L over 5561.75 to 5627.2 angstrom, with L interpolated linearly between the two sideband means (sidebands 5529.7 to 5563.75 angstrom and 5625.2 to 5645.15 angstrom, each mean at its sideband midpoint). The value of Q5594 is 0.05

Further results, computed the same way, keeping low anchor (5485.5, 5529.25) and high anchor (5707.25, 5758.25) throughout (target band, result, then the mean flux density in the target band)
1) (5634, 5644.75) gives 0.02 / 57.5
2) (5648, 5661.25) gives 0.03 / 57.1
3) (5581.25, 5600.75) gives 0.06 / 54.4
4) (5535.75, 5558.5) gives -0.06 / 60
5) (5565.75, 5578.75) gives 0.00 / 57.1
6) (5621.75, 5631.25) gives 0.01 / 57.7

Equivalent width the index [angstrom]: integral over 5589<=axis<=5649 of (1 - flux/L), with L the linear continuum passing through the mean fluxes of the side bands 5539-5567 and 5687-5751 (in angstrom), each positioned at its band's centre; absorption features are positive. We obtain 1.9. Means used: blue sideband 59.3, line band 57.6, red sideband 59.8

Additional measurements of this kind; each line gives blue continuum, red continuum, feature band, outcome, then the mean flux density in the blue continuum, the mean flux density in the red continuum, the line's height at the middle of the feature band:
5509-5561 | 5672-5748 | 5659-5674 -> 0.4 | 58.2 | 59.8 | 59.4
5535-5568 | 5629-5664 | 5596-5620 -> 0.7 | 59.1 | 58.3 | 58.6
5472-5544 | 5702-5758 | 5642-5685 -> 0.5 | 56.6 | 60.2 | 59.1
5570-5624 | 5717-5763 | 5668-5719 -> 0.2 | 56.7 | 60.7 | 59.4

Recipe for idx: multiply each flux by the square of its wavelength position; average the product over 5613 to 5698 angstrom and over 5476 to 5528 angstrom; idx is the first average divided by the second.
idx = 1.10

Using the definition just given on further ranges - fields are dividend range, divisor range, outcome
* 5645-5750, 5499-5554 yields 1.09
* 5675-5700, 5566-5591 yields 1.11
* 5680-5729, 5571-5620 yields 1.09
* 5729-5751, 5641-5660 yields 1.09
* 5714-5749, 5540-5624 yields 1.12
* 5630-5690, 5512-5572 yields 1.06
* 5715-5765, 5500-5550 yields 1.15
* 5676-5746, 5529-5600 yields 1.09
